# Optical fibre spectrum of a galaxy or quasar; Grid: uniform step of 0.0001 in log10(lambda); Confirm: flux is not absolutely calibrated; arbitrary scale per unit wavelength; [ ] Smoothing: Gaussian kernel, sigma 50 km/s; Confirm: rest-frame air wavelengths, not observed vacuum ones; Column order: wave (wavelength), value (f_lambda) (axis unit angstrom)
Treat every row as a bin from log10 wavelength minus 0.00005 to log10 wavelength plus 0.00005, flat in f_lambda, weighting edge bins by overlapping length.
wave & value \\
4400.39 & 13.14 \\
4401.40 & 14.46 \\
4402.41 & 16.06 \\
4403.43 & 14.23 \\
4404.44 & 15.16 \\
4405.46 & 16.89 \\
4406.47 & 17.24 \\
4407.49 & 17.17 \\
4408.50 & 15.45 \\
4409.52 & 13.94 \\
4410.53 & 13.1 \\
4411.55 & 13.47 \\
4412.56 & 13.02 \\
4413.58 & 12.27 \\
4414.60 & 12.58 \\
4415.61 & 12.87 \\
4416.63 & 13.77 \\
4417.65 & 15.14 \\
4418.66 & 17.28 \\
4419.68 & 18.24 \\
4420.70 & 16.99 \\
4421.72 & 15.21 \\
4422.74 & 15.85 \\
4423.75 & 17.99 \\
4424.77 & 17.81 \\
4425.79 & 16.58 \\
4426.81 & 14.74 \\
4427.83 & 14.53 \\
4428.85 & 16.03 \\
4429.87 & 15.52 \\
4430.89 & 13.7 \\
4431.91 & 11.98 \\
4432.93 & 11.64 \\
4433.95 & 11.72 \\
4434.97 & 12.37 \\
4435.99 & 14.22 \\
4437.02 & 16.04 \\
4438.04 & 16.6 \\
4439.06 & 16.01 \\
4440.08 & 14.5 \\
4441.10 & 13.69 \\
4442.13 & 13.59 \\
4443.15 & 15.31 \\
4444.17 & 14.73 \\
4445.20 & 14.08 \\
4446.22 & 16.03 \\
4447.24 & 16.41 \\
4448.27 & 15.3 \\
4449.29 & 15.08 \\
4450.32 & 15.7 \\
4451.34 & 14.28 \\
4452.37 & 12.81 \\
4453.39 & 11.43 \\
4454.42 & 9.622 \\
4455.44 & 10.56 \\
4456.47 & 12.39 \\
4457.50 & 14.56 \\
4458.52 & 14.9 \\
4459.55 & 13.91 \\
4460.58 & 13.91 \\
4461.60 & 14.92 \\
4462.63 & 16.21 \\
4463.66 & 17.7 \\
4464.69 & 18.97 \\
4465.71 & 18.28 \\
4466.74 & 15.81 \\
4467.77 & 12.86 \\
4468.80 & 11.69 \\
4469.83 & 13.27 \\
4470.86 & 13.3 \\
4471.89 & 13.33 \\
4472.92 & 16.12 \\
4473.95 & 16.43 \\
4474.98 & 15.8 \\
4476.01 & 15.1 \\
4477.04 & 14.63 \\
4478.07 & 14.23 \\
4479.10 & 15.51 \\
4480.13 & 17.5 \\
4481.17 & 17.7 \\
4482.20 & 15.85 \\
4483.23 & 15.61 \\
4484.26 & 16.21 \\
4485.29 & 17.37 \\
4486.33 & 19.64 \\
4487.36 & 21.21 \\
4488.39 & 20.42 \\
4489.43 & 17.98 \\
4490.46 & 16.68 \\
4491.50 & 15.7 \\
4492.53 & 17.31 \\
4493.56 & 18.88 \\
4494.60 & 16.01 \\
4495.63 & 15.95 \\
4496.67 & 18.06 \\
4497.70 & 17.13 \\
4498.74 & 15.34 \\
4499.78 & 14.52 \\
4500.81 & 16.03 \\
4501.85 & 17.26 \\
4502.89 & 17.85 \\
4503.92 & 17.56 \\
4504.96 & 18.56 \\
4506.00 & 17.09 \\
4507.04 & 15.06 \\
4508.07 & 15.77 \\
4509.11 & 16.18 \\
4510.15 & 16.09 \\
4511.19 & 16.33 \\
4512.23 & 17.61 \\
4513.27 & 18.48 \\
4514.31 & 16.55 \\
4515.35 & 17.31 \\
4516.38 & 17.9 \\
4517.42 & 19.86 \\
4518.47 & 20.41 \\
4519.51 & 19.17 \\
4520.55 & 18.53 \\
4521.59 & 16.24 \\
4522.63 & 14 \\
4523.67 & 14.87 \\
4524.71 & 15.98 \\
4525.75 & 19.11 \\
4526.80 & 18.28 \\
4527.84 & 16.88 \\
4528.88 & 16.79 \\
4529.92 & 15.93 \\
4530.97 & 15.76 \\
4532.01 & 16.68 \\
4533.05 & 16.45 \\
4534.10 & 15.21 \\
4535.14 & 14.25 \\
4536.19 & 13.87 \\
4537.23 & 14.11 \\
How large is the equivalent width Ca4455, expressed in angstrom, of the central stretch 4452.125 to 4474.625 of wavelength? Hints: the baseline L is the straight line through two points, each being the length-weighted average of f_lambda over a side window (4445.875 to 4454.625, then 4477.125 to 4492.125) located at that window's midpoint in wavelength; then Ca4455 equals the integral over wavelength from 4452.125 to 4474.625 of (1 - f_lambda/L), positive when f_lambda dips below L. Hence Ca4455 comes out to 1.6 angstrom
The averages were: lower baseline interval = 14.2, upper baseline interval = 17.2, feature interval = 14.3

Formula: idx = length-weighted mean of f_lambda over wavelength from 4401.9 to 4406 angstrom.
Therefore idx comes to 15.6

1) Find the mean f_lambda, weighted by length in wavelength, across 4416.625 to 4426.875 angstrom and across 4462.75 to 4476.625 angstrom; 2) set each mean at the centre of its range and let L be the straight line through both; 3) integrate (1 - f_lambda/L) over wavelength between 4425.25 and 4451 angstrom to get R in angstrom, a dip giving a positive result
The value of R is 2.3 angstrom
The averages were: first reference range 16.5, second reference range 15.3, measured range 14.6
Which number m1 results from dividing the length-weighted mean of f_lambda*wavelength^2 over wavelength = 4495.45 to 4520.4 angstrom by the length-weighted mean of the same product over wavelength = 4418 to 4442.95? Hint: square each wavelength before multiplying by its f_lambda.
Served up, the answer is 1.18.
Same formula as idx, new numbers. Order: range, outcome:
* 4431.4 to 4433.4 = 11.8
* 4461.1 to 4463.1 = 15.5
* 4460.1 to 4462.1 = 14.5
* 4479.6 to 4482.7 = 17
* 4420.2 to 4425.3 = 16.8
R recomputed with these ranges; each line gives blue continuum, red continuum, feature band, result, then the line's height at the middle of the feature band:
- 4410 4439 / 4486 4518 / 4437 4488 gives 2.7 angstrom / 16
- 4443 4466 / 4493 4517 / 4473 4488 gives -0.8 angstrom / 15.8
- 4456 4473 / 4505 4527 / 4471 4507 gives -1.8 angstrom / 15.9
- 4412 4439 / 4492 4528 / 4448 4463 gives 1.9 angstrom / 15.6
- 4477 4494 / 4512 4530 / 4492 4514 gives 0.7 angstrom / 17.4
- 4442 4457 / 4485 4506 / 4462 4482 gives 0.1 angstrom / 15.6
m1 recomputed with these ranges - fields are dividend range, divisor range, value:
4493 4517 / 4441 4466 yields 1.19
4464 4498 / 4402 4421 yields 1.13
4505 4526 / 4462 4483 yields 1.13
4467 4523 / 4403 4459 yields 1.17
